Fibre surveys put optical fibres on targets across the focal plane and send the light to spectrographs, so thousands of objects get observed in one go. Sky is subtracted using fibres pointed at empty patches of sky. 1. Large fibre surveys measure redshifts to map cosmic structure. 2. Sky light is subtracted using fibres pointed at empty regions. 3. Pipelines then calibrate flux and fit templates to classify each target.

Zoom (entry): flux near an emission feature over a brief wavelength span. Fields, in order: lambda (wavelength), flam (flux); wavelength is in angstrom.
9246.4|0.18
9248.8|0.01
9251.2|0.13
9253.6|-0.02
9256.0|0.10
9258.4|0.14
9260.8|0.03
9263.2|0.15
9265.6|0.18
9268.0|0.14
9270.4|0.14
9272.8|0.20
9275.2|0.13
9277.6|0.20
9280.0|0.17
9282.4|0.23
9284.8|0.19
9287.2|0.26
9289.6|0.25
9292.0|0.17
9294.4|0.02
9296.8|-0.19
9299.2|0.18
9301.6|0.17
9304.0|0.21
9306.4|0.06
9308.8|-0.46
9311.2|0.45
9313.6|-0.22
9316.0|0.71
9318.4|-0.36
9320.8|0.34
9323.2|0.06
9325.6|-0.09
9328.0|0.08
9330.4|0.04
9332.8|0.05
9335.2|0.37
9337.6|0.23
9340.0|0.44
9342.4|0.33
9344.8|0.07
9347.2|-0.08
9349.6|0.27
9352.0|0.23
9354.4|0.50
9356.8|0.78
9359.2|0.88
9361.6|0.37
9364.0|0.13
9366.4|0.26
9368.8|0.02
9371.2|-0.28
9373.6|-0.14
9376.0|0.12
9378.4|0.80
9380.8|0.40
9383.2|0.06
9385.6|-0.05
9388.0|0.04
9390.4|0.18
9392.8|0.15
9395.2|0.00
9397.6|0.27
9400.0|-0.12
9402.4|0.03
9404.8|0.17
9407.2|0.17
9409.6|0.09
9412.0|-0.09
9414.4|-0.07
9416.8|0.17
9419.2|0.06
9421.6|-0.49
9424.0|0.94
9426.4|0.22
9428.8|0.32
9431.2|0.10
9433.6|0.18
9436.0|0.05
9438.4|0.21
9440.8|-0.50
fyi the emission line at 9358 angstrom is Hbeta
